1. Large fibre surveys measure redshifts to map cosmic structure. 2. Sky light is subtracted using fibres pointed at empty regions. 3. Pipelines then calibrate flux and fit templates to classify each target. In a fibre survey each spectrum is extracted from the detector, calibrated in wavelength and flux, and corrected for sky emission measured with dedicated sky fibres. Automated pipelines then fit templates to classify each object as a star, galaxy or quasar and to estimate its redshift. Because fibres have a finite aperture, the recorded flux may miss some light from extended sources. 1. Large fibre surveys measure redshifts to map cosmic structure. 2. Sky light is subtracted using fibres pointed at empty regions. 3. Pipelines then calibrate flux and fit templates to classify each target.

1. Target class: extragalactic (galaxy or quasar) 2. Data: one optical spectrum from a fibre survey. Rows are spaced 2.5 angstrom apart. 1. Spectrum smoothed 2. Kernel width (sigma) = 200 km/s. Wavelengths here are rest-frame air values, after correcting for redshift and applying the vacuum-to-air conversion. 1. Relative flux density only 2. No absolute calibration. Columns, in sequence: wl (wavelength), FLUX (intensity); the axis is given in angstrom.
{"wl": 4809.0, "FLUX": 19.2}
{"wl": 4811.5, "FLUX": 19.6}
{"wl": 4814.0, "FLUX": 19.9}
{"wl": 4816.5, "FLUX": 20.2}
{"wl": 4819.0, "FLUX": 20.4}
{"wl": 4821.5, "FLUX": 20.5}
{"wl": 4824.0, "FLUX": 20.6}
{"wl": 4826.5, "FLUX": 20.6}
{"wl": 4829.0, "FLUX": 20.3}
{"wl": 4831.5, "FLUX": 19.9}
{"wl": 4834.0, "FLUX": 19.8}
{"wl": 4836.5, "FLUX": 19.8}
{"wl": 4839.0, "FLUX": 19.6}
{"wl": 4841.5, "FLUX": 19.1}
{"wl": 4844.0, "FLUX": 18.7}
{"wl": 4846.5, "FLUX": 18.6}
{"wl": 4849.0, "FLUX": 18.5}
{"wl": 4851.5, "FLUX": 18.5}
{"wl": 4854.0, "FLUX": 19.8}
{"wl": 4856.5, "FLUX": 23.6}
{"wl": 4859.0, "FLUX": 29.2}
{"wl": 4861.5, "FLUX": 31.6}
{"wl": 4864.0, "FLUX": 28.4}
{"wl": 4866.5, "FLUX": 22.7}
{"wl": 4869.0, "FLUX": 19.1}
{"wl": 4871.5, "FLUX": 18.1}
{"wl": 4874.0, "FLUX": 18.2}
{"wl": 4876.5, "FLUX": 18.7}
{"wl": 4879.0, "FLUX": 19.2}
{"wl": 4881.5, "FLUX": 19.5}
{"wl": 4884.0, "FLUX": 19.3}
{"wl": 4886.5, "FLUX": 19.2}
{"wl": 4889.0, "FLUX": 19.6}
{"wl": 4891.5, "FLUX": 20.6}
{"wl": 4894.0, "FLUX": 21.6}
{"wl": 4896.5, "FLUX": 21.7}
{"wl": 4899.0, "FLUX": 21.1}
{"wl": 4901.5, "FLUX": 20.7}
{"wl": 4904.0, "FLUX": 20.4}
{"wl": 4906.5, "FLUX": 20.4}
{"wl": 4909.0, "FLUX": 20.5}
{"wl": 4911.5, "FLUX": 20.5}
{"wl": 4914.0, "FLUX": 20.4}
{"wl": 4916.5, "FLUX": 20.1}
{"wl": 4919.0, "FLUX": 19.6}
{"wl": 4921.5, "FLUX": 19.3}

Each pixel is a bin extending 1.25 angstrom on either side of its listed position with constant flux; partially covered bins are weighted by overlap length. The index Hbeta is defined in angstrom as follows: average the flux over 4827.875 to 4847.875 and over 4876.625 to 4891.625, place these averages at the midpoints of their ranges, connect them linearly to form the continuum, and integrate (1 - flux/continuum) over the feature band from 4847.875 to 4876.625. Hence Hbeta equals -4.3 angstrom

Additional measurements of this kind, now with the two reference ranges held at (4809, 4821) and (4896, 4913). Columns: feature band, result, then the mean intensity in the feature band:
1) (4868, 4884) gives 1.3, 18.8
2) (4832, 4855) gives 1.2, 19.2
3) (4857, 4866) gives -3.7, 28.6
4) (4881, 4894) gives 0.5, 19.8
